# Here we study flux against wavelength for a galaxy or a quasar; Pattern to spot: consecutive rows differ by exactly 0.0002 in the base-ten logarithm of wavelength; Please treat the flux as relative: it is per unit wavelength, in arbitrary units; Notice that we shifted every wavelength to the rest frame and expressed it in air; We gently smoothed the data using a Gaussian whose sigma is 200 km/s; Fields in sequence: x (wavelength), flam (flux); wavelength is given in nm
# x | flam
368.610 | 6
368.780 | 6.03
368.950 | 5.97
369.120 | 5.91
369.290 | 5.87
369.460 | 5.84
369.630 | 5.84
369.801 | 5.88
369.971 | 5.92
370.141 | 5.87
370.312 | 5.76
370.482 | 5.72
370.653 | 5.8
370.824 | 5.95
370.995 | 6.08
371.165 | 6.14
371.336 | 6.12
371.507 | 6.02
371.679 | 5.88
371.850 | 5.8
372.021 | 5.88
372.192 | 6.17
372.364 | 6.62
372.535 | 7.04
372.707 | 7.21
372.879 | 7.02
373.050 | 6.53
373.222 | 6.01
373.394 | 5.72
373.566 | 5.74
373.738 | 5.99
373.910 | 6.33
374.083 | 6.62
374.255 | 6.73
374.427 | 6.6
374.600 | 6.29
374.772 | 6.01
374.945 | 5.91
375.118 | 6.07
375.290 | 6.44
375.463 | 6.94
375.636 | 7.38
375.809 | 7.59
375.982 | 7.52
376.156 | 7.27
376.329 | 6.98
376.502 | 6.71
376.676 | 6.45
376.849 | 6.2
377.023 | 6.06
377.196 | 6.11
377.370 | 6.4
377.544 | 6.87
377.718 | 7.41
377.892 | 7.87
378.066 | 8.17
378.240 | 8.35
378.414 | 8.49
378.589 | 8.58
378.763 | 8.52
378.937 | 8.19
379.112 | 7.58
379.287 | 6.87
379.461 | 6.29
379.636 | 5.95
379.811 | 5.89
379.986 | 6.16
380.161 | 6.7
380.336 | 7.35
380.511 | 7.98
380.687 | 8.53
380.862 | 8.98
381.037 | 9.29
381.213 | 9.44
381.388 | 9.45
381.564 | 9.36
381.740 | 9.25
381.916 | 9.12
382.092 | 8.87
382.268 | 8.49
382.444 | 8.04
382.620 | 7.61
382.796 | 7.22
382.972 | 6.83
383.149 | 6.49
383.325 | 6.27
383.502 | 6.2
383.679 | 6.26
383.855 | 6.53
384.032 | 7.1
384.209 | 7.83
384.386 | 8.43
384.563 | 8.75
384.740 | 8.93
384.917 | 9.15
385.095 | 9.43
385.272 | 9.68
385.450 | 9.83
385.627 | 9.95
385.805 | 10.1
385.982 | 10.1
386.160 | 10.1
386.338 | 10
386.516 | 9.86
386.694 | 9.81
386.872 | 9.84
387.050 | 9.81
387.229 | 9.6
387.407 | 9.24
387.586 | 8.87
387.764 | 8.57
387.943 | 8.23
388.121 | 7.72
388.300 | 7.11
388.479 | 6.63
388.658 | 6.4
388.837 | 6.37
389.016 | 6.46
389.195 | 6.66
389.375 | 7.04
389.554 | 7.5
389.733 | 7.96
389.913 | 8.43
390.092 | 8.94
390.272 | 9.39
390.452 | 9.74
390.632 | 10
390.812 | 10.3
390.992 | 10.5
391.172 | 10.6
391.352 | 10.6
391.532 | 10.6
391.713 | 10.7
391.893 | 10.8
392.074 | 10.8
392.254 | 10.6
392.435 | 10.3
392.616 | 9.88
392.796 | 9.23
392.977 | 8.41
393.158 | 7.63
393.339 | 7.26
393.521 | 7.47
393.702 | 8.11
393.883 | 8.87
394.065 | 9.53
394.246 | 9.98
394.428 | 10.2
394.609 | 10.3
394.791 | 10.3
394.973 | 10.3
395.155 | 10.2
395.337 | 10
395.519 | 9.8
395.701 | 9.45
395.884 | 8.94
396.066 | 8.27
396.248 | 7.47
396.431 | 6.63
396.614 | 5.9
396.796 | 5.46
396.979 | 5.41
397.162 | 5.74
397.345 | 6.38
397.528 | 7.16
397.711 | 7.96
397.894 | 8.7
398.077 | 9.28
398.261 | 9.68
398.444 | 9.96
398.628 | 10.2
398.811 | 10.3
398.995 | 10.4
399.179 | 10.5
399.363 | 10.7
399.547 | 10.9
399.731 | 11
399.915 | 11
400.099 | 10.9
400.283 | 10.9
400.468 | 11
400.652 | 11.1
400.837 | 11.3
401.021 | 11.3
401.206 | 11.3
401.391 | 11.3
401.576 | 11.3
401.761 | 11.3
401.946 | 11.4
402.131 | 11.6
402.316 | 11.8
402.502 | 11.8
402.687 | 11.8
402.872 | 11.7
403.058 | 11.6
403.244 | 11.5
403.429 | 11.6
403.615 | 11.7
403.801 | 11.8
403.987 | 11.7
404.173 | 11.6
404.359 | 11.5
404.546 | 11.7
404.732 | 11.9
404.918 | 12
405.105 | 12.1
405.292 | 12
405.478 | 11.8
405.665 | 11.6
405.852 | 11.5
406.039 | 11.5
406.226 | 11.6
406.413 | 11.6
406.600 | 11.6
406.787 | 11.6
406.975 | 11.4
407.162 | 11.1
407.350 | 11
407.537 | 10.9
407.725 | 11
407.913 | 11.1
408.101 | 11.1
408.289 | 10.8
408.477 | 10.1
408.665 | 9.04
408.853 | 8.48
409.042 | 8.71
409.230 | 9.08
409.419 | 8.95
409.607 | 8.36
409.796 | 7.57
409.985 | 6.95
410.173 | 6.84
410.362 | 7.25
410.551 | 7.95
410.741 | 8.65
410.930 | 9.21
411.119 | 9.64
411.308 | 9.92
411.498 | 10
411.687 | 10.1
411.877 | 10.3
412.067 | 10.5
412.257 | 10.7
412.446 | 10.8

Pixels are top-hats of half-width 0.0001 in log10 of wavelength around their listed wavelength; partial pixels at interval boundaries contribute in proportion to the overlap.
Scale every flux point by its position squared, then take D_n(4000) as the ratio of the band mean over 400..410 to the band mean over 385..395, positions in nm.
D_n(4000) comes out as 1.30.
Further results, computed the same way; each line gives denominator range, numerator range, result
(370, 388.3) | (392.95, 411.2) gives 1.49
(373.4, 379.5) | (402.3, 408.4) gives 1.92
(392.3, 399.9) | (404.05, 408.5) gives 1.35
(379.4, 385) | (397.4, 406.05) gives 1.57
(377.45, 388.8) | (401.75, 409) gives 1.54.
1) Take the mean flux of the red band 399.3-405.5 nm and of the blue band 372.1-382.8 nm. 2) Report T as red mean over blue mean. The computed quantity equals 1.6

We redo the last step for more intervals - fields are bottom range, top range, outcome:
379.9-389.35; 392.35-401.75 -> 1.12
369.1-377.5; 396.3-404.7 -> 1.62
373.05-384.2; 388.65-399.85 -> 1.24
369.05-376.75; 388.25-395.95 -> 1.44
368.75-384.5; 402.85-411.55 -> 1.51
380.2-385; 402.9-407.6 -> 1.44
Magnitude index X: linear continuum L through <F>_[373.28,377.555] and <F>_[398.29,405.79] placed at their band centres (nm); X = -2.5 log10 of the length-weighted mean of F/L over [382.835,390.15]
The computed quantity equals 0.03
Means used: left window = 6.51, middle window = 8.26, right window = 11.3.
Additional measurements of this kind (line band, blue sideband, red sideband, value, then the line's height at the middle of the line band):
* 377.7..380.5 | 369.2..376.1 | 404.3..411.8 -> -0.064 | 6.99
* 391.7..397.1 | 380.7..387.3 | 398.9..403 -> 0.149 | 10.2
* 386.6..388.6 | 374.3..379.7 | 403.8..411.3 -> -0.061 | 8.18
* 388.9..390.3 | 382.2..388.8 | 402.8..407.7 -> 0.177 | 9.06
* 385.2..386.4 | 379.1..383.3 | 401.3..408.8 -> -0.173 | 8.5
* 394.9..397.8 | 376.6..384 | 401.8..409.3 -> 0.256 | 9.89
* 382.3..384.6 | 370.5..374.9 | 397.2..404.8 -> 0.109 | 7.96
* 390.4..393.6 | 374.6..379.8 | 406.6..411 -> -0.191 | 8.19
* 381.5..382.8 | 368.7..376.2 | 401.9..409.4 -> -0.114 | 7.71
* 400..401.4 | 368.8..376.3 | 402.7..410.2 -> -0.114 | 10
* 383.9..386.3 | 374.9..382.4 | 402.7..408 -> -0.077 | 8.52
